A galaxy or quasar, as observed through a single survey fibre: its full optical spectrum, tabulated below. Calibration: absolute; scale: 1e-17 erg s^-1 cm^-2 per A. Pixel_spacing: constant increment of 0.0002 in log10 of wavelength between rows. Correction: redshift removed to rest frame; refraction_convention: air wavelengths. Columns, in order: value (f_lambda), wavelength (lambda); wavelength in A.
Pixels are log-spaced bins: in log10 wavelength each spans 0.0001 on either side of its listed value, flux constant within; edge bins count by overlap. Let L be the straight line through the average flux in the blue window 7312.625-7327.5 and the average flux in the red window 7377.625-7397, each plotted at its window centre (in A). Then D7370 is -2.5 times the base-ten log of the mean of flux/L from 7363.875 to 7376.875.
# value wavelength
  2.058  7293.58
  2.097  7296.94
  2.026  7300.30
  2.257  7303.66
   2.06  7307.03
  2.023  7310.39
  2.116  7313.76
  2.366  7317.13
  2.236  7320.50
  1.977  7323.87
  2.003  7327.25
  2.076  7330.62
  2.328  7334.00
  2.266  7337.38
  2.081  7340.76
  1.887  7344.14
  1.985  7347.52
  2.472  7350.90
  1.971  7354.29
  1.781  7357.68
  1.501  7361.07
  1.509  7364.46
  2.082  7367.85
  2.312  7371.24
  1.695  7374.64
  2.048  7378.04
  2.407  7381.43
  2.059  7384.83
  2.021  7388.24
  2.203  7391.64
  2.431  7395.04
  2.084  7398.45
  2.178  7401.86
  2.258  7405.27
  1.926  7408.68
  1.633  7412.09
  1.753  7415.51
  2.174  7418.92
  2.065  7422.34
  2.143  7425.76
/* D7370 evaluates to 0.13 mag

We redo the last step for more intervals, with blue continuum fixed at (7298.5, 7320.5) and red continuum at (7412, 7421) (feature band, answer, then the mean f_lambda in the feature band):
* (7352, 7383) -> 0.045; 1.93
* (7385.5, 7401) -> -0.116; 2.18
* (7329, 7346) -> -0.022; 2.13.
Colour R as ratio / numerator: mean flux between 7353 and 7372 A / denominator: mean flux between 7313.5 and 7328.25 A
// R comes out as 0.9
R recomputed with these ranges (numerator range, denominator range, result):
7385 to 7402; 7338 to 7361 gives 1.08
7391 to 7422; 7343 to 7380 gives 1.07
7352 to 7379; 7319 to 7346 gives 0.89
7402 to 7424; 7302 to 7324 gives 0.92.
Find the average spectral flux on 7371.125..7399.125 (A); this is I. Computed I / 2.13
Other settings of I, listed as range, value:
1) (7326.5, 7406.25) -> 2.07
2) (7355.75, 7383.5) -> 1.92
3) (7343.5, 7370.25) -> 1.91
